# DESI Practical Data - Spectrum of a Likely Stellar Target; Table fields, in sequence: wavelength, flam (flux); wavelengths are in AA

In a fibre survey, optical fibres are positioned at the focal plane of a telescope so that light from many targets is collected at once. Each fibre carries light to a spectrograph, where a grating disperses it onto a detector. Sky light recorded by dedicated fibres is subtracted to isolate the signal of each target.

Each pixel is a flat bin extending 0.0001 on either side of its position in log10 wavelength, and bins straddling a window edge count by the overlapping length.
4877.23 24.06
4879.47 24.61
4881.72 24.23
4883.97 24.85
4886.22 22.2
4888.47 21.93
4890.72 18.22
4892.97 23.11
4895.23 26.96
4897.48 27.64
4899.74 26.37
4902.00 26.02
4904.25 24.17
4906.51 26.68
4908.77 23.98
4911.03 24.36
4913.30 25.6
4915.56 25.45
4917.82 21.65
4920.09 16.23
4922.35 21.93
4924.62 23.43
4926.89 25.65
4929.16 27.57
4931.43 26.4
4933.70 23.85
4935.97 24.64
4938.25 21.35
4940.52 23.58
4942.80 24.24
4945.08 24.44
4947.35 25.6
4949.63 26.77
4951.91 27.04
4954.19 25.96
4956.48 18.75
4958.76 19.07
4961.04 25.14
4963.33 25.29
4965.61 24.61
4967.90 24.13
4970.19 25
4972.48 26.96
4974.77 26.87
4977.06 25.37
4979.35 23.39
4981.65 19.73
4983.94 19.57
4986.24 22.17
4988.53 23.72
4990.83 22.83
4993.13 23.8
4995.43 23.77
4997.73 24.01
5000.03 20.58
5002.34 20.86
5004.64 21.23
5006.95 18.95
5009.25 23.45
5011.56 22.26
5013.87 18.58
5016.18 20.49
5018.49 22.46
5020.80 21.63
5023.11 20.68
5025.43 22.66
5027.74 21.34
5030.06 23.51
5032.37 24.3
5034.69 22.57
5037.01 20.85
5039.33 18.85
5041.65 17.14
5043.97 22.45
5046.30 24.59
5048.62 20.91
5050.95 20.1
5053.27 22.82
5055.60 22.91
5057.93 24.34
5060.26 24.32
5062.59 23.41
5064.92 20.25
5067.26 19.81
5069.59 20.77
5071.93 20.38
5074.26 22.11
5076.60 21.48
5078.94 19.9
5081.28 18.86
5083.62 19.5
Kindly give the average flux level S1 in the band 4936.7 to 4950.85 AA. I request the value 24.4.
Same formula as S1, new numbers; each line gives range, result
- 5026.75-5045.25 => 21.4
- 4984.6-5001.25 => 22.9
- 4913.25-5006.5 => 23.6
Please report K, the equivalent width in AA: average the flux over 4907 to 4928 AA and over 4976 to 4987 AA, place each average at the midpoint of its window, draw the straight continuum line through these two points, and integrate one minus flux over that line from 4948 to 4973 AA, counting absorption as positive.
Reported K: -2.2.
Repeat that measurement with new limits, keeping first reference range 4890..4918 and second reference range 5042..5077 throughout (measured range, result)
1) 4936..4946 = 0.3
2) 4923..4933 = -0.5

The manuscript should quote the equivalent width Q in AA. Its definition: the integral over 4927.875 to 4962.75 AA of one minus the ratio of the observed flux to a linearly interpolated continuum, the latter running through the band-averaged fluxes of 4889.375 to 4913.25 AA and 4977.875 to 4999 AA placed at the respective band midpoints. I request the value -0.95 AA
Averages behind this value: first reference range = 24.8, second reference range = 22.6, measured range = 24.3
